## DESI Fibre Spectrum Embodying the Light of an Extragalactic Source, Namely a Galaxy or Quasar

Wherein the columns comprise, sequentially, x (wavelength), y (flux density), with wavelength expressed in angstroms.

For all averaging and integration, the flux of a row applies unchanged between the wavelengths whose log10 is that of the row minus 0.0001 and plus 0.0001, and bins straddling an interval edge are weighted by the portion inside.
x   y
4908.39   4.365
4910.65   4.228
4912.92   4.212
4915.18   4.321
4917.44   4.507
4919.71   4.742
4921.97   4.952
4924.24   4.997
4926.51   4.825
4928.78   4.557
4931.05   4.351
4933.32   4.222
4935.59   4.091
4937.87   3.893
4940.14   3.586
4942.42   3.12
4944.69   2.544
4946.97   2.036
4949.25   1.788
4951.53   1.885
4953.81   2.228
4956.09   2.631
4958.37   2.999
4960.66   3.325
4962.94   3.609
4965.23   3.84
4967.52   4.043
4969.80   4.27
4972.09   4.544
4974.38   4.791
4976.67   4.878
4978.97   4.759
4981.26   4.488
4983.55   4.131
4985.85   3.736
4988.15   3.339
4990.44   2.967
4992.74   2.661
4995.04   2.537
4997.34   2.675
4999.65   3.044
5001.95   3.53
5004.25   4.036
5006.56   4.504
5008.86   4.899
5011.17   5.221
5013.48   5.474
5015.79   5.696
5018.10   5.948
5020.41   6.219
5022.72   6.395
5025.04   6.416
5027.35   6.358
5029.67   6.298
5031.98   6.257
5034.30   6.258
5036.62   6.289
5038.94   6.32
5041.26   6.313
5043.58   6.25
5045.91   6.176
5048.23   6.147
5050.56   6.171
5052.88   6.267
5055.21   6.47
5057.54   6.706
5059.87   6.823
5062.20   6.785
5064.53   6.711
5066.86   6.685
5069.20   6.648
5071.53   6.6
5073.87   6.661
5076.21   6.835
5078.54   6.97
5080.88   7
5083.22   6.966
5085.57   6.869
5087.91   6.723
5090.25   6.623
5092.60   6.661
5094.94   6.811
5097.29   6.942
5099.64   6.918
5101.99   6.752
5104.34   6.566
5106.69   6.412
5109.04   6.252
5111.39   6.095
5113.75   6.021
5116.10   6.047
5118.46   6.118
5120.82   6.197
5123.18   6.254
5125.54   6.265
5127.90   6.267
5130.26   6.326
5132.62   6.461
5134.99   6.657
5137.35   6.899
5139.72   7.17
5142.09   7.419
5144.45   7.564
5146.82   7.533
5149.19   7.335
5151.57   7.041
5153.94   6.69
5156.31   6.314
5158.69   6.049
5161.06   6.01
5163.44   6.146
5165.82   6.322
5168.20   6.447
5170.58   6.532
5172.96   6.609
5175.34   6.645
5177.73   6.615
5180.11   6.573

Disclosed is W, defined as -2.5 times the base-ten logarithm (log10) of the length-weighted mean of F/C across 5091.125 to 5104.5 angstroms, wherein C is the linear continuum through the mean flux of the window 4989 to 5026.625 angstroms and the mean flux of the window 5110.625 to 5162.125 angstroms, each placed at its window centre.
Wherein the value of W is -0.14 mag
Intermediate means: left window 4.53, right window 6.58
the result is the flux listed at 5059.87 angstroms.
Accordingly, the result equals 6.823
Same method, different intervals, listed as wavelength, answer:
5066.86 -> 6.685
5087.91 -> 6.723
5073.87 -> 6.661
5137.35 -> 6.899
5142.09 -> 7.419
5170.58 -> 6.532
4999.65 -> 3.044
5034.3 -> 6.258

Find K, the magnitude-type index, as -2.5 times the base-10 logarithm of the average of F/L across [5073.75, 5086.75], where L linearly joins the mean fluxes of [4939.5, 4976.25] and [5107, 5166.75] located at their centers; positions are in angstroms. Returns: -0.25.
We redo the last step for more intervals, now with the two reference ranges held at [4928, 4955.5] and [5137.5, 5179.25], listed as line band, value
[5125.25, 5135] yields -0.02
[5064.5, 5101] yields -0.23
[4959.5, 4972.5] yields -0.10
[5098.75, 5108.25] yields -0.14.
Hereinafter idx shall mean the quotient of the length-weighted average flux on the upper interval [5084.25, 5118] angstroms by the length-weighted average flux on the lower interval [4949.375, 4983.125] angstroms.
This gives 1.8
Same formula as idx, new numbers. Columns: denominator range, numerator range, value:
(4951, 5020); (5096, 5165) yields 1.67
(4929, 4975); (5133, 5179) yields 1.98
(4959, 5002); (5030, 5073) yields 1.72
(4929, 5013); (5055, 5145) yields 1.84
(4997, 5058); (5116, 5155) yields 1.19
